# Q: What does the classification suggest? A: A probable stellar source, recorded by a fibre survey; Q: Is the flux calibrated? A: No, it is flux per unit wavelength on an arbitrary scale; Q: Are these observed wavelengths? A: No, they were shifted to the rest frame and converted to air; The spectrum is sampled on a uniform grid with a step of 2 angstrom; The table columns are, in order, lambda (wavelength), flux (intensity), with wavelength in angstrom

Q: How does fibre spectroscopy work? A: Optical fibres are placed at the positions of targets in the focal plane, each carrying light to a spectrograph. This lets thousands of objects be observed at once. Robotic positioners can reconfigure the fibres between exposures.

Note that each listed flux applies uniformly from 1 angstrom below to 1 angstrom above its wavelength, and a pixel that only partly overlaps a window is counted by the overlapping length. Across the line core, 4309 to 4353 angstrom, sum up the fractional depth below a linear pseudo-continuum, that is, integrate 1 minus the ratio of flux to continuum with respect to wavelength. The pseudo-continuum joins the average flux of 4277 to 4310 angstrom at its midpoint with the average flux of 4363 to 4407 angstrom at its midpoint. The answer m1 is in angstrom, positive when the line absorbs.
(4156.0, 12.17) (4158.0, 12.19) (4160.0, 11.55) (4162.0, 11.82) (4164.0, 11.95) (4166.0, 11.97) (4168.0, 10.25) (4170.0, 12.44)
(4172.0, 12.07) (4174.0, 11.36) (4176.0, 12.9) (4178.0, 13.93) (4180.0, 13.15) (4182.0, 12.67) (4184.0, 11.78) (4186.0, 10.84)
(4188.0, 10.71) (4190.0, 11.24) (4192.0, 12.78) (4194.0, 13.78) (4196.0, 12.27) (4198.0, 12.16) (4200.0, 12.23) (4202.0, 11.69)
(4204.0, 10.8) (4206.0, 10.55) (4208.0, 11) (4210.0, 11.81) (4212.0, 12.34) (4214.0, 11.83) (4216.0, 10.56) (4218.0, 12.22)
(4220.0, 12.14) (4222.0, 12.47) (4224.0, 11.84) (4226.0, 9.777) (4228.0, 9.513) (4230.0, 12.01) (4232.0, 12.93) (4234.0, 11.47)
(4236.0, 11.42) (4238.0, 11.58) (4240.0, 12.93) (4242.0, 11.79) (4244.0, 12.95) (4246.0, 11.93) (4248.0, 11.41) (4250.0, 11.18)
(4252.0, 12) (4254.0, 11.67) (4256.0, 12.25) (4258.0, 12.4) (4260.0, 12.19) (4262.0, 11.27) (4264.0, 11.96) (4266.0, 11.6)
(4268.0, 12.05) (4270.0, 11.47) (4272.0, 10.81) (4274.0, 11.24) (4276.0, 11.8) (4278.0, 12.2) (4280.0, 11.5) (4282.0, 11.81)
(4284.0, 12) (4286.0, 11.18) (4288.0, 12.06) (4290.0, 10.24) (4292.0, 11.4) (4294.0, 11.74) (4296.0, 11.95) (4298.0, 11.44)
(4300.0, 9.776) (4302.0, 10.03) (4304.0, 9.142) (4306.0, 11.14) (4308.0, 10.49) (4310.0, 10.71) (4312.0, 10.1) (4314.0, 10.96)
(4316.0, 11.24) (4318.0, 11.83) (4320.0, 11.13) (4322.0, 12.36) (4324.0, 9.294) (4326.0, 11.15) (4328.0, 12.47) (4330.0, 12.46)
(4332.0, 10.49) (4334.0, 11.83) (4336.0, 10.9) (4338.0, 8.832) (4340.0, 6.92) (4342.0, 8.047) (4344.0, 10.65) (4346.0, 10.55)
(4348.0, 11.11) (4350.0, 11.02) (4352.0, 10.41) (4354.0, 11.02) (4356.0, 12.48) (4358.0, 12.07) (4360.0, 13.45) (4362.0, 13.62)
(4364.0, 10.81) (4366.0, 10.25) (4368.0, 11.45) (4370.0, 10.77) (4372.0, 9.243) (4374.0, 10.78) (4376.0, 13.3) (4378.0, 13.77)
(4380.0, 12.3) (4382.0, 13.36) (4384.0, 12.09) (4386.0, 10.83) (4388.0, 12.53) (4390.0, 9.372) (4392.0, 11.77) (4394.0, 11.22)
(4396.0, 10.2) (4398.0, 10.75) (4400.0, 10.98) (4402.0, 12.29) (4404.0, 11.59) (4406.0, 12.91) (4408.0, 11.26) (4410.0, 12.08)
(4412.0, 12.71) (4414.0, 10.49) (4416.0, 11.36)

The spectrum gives 2.4 angstrom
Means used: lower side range 11.1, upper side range 11.5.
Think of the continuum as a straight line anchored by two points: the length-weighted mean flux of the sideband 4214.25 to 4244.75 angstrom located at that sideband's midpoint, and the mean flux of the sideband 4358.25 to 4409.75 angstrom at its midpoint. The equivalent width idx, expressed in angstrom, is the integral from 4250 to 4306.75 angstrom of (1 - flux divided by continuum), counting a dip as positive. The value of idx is 1.2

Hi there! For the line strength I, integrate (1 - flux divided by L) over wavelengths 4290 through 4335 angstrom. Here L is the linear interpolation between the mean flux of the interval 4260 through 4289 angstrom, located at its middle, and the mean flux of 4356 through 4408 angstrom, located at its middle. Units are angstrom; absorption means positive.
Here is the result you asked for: 2.43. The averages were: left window 11.7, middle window 11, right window 11.7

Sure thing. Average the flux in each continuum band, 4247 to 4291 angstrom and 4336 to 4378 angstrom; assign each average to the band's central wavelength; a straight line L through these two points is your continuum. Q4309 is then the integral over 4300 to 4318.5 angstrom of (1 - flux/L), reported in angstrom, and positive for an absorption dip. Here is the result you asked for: 1.2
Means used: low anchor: 11.6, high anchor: 10.9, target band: 10.5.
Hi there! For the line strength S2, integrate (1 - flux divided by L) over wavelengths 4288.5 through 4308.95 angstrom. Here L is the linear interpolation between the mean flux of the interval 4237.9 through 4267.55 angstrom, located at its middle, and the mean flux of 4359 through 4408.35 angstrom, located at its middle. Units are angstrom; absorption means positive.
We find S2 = 1.9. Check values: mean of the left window 12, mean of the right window 11.6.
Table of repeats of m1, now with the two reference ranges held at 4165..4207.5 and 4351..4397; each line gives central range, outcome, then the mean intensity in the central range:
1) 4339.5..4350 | 1.7 angstrom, 9.73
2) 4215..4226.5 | 0.3 angstrom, 11.6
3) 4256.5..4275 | 0.2 angstrom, 11.7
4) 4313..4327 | 0.7 angstrom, 11.1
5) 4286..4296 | 0.3 angstrom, 11.4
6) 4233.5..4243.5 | 0.0 angstrom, 11.9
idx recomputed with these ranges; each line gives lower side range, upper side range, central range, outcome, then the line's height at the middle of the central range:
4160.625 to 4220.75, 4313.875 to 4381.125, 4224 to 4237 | 0.5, 11.7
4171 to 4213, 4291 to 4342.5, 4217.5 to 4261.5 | -1.2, 11.5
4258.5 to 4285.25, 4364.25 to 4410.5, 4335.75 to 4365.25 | 2.0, 11.6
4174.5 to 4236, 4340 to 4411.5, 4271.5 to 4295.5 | 0.2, 11.6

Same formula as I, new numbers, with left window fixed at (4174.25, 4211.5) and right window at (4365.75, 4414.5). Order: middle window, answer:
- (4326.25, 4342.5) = 1.9 angstrom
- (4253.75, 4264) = -0.1 angstrom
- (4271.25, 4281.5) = 0.2 angstrom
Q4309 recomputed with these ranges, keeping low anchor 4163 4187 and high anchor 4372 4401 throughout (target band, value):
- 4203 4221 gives 0.8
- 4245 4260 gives 0.1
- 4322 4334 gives 0.4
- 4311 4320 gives 0.5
